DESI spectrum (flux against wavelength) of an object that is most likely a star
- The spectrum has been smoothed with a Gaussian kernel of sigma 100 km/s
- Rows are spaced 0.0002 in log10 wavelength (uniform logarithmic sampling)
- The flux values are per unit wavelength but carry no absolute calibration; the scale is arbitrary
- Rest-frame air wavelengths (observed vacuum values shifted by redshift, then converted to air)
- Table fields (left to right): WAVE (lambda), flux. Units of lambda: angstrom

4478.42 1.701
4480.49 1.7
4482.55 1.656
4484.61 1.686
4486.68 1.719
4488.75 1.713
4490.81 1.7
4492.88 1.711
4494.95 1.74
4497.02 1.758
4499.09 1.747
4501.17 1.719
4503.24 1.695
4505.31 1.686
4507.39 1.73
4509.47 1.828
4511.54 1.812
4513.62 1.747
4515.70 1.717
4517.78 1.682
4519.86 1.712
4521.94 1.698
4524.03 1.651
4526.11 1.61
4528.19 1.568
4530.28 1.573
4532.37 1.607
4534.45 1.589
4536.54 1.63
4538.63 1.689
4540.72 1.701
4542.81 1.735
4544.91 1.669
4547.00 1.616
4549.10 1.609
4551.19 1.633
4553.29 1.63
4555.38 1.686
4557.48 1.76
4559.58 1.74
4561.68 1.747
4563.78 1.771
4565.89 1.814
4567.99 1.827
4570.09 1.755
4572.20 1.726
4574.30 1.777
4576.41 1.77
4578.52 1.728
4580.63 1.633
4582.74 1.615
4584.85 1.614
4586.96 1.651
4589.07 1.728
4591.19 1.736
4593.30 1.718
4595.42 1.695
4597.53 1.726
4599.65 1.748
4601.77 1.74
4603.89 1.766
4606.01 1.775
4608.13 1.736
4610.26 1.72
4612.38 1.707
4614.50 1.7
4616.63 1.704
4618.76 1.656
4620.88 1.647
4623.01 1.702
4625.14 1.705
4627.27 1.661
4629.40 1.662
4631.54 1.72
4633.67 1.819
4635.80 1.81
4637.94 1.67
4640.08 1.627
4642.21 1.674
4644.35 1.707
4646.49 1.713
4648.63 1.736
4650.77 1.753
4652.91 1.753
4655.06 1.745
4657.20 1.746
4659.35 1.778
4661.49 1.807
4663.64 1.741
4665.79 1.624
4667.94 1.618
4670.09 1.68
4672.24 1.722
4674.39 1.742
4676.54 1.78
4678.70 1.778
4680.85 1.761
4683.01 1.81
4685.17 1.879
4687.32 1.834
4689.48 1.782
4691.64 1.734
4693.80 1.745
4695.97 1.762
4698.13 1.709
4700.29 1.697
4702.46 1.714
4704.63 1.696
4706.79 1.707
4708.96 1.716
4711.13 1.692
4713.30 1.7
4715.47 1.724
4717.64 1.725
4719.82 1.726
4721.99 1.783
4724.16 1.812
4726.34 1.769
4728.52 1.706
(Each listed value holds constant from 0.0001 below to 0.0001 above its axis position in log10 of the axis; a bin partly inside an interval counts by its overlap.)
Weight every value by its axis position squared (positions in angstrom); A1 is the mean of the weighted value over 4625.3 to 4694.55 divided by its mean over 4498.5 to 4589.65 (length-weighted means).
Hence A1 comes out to 1.1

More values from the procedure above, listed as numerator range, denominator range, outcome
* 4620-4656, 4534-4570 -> 1.05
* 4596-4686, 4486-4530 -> 1.07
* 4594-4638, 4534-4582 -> 1.03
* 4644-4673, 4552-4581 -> 1.03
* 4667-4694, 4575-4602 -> 1.08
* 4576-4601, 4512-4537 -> 1.06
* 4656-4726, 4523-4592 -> 1.10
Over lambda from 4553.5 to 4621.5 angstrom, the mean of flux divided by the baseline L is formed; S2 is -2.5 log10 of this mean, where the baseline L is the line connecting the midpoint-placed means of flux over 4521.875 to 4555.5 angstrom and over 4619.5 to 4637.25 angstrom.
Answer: -0.03 mag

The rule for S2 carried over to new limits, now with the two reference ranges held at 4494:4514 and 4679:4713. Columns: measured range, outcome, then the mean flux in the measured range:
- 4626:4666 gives 0.01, 1.73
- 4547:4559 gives 0.05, 1.66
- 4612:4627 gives 0.04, 1.69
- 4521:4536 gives 0.09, 1.61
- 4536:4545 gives 0.04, 1.69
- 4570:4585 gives 0.03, 1.7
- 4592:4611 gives 0.01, 1.74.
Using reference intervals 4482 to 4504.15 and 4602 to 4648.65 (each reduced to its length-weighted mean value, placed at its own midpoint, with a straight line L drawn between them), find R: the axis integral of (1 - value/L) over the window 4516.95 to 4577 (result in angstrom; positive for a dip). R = 0.8 angstrom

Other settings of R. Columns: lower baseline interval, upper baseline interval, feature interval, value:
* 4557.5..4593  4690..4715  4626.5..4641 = 0.09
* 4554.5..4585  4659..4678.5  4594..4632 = 0.43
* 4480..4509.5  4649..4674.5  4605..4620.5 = 0.11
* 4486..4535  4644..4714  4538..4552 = 0.34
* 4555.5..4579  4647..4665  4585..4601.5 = 0.46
